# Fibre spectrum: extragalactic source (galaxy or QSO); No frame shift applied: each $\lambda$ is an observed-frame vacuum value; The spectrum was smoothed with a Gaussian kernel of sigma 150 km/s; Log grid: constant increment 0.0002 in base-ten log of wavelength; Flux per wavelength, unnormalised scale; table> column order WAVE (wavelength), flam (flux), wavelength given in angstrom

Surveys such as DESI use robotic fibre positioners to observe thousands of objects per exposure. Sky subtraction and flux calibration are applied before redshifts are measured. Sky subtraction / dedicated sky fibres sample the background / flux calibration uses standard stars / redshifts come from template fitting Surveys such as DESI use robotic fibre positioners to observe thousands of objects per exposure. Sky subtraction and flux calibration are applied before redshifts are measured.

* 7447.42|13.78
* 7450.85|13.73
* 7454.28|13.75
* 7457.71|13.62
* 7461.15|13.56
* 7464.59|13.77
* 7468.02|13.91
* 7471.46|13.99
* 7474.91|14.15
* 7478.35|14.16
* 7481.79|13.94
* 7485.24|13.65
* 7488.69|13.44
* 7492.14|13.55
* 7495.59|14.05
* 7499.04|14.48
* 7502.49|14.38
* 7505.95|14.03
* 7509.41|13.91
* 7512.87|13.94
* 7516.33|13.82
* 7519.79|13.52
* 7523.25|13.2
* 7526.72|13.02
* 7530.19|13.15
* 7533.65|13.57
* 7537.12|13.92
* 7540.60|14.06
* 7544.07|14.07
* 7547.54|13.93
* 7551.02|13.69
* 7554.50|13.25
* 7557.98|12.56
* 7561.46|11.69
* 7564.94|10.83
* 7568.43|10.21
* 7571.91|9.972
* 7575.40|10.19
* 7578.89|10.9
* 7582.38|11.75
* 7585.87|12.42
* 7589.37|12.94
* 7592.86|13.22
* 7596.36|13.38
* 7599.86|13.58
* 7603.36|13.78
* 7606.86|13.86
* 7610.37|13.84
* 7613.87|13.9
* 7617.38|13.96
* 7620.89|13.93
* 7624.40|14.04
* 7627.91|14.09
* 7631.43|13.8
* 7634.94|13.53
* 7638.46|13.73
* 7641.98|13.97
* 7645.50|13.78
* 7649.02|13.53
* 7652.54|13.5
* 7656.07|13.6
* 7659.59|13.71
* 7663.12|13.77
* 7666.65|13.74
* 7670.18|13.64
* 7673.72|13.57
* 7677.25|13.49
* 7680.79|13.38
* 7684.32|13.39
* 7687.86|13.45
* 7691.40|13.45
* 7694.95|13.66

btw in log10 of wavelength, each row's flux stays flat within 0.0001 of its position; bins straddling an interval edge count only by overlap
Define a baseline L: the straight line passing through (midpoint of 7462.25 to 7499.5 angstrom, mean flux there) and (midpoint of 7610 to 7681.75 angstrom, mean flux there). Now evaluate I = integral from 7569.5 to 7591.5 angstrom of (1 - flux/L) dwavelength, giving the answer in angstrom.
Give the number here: 3.9 angstrom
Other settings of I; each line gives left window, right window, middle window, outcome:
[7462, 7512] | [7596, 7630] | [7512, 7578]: 5.6 angstrom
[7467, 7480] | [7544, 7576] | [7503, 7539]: -2.0 angstrom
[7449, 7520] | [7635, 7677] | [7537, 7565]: 1.2 angstrom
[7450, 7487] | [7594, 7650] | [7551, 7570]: 2.6 angstrom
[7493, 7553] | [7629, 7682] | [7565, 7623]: 4.9 angstrom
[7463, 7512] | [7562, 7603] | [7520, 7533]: -0.1 angstrom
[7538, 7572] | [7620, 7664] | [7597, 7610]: -0.5 angstrom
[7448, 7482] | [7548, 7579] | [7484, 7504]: -1.1 angstrom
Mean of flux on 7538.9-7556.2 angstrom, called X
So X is 13.8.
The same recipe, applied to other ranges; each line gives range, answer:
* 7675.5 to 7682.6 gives 13.4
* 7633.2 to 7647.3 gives 13.7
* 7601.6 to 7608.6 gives 13.8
